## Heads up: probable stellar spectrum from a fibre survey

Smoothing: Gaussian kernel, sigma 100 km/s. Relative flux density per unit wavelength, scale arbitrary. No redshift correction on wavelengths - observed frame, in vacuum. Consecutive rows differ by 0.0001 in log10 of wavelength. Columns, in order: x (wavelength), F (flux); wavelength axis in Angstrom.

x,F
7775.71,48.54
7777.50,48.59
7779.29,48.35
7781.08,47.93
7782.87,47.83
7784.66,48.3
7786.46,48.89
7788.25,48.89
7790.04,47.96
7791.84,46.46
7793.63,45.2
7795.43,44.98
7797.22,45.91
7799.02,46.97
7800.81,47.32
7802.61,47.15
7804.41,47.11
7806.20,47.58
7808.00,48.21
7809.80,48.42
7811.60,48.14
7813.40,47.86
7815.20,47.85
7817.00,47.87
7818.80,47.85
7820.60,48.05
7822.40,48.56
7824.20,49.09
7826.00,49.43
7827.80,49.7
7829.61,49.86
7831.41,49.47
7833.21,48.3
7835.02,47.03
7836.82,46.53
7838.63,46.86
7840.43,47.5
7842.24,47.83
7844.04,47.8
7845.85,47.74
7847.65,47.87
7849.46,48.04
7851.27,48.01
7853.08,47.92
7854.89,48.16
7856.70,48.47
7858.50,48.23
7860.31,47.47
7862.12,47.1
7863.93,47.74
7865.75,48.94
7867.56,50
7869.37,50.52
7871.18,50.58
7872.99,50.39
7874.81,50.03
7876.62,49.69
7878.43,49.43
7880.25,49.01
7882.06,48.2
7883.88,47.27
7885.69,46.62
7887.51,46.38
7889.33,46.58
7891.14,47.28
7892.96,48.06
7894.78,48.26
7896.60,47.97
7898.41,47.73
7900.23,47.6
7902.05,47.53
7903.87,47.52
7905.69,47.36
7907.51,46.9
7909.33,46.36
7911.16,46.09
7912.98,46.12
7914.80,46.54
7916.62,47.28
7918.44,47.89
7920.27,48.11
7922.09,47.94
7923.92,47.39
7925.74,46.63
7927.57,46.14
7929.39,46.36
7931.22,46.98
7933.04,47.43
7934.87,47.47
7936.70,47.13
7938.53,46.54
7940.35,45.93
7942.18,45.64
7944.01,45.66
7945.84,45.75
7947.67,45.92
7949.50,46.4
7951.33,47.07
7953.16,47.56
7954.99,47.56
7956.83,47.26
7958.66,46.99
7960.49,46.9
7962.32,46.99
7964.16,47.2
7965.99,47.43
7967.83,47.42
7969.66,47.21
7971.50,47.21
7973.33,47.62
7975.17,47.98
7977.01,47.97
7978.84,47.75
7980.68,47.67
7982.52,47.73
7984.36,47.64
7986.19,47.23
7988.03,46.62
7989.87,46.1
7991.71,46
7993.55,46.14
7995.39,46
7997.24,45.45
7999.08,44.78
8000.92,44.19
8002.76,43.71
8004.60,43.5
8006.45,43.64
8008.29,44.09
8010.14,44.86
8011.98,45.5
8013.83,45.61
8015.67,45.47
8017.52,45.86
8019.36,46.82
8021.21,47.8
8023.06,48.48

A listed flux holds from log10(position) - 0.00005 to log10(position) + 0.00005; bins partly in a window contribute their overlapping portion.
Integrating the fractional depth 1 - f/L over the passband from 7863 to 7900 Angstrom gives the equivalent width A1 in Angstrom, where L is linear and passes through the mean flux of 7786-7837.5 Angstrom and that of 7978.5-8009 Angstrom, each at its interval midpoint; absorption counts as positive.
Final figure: -1.2 Angstrom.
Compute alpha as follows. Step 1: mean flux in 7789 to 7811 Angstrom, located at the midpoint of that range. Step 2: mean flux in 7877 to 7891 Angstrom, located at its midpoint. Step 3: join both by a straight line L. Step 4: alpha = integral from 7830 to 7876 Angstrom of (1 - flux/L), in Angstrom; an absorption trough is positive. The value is -0.9 Angstrom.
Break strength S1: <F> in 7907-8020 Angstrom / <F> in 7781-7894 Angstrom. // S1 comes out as 1.0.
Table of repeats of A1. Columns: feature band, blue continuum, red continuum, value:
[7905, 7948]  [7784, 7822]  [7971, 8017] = -0.20 Angstrom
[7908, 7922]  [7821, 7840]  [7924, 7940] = 0.04 Angstrom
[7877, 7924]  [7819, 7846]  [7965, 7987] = 0.46 Angstrom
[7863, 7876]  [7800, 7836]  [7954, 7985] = -0.48 Angstrom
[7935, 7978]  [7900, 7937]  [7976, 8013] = -0.46 Angstrom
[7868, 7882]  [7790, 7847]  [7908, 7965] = -0.76 Angstrom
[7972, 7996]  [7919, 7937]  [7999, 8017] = -0.95 Angstrom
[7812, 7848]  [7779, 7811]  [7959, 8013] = -0.73 Angstrom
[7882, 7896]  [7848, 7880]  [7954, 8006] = 0.31 Angstrom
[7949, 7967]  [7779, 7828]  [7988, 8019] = -0.56 Angstrom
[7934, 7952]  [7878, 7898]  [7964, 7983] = 0.48 Angstrom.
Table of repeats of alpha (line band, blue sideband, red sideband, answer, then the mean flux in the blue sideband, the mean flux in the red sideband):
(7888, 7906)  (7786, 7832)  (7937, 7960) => -0.2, 47.9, 46.6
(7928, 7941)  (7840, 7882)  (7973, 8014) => 0.1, 48.6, 46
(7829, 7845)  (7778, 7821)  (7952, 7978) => -0.1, 47.5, 47.4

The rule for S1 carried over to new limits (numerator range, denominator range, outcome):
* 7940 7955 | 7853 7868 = 0.96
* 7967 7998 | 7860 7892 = 0.97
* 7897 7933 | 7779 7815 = 0.99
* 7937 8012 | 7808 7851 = 0.96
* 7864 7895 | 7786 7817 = 1.03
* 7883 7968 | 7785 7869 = 0.98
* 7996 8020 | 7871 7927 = 0.94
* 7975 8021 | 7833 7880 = 0.95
